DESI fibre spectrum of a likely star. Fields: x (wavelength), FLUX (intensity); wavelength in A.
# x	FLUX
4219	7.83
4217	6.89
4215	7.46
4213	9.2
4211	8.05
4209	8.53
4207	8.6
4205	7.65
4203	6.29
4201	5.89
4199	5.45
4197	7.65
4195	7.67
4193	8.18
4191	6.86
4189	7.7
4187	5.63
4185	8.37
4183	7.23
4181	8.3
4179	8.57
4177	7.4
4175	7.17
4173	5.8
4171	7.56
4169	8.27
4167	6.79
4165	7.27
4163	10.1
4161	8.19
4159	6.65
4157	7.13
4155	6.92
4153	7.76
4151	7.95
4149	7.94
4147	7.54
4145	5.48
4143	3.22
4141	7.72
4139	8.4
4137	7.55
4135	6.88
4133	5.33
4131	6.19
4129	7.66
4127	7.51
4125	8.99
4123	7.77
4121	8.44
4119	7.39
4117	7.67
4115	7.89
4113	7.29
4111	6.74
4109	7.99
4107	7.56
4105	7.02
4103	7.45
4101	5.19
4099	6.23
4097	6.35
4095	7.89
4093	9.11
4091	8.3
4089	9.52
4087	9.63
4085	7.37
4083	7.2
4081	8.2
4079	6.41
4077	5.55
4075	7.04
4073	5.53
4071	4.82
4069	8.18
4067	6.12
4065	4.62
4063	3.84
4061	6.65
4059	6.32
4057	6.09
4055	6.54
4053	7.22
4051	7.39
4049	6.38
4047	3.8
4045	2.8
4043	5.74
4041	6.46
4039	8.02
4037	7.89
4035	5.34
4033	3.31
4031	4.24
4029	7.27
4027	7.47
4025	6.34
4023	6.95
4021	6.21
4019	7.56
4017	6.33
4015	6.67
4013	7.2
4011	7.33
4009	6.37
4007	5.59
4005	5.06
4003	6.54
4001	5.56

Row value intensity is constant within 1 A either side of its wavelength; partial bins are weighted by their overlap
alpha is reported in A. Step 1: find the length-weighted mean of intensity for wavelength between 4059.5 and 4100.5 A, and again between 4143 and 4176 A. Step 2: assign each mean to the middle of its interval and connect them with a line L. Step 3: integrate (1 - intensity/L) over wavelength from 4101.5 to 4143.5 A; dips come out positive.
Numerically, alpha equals -1.14 A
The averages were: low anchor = 6.9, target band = 7.29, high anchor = 7.28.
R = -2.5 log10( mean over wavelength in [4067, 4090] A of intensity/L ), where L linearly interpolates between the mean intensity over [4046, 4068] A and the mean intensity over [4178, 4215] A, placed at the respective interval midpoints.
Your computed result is -0.16 mag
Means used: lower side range 5.91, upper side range 7.54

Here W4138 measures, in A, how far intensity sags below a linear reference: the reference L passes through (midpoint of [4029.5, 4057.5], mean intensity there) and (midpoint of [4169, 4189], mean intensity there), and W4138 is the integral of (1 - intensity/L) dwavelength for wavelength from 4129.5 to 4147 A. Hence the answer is 1.19 A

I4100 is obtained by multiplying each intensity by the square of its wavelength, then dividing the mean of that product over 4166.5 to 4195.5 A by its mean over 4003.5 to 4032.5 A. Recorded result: 1.26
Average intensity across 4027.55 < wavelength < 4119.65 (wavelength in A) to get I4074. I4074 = 6.64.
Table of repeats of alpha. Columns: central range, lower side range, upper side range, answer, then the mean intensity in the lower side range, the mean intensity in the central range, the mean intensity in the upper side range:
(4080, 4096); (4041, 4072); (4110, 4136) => -4.6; 5.79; 8.4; 7.37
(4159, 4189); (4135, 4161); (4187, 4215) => -1.4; 7.06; 7.59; 7.45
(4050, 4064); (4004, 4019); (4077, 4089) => 1.8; 6.44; 6.29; 7.72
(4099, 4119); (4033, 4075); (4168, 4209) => -2.0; 5.95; 7.16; 7.34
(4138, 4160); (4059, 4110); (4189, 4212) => 0.6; 6.94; 6.97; 7.36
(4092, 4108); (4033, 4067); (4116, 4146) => -1.2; 5.87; 7.1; 7.08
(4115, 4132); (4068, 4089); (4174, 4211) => -1.1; 7.11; 7.71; 7.41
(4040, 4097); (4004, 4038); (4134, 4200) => 0.5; 6.3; 6.59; 7.31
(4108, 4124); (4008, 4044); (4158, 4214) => -1.3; 6.48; 7.65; 7.54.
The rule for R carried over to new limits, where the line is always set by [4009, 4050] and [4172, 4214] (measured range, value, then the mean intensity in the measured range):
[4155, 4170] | -0.075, 7.71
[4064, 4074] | 0.110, 5.85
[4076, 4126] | -0.128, 7.57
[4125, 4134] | 0.002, 6.93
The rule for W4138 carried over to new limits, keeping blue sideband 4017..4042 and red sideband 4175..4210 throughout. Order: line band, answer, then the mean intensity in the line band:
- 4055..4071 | 1.7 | 5.94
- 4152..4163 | -0.6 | 7.58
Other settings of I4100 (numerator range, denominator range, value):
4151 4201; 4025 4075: 1.33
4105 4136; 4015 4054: 1.26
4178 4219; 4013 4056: 1.31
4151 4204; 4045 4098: 1.15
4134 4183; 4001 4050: 1.29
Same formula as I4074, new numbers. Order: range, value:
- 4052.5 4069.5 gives 6.09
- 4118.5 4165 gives 7.33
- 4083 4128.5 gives 7.68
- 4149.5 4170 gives 7.71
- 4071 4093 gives 7.43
